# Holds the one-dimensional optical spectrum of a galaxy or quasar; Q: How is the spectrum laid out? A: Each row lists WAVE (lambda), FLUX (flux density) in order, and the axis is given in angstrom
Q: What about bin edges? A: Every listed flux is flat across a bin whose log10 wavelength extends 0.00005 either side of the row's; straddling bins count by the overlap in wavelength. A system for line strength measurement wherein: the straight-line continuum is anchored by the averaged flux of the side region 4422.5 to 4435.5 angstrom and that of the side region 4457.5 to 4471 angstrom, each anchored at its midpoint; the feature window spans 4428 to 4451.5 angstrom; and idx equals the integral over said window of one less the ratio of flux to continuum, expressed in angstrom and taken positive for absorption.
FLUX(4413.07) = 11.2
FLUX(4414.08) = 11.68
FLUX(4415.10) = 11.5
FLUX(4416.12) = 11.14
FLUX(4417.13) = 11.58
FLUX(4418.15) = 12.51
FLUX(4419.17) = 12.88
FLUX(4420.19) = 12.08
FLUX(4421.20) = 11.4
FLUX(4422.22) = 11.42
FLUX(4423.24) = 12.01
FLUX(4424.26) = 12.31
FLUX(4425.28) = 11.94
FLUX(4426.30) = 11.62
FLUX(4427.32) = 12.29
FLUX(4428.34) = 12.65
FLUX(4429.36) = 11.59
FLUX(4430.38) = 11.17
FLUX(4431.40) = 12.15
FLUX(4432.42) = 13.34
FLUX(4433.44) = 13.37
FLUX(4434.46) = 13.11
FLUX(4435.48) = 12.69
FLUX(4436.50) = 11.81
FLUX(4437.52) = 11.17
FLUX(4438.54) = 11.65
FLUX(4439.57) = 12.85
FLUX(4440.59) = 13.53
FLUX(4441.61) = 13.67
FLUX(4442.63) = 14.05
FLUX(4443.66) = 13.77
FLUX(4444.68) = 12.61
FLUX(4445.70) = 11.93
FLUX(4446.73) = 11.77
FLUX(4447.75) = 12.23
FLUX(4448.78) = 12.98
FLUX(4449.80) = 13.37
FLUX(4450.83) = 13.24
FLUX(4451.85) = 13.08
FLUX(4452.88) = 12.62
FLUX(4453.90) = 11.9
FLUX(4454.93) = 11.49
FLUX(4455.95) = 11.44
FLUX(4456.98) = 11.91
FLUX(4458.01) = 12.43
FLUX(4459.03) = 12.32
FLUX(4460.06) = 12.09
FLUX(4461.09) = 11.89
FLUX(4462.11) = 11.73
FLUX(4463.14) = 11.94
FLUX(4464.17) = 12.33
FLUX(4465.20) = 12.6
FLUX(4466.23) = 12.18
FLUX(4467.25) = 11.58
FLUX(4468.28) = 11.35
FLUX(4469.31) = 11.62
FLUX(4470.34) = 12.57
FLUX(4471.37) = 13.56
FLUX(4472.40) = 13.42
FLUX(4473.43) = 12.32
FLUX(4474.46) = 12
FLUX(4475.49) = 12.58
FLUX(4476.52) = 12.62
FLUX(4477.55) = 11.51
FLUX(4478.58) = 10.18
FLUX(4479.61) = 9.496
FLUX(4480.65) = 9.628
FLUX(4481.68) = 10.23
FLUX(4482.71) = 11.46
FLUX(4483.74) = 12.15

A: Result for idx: -0.8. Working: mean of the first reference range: 12.3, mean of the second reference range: 12.1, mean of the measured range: 12.6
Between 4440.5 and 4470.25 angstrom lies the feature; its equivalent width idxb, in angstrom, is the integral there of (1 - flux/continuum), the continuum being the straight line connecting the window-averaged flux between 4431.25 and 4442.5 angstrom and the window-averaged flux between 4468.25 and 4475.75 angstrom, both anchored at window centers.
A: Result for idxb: 0.5 angstrom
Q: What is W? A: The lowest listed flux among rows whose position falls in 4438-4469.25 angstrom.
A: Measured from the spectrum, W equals 11.35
